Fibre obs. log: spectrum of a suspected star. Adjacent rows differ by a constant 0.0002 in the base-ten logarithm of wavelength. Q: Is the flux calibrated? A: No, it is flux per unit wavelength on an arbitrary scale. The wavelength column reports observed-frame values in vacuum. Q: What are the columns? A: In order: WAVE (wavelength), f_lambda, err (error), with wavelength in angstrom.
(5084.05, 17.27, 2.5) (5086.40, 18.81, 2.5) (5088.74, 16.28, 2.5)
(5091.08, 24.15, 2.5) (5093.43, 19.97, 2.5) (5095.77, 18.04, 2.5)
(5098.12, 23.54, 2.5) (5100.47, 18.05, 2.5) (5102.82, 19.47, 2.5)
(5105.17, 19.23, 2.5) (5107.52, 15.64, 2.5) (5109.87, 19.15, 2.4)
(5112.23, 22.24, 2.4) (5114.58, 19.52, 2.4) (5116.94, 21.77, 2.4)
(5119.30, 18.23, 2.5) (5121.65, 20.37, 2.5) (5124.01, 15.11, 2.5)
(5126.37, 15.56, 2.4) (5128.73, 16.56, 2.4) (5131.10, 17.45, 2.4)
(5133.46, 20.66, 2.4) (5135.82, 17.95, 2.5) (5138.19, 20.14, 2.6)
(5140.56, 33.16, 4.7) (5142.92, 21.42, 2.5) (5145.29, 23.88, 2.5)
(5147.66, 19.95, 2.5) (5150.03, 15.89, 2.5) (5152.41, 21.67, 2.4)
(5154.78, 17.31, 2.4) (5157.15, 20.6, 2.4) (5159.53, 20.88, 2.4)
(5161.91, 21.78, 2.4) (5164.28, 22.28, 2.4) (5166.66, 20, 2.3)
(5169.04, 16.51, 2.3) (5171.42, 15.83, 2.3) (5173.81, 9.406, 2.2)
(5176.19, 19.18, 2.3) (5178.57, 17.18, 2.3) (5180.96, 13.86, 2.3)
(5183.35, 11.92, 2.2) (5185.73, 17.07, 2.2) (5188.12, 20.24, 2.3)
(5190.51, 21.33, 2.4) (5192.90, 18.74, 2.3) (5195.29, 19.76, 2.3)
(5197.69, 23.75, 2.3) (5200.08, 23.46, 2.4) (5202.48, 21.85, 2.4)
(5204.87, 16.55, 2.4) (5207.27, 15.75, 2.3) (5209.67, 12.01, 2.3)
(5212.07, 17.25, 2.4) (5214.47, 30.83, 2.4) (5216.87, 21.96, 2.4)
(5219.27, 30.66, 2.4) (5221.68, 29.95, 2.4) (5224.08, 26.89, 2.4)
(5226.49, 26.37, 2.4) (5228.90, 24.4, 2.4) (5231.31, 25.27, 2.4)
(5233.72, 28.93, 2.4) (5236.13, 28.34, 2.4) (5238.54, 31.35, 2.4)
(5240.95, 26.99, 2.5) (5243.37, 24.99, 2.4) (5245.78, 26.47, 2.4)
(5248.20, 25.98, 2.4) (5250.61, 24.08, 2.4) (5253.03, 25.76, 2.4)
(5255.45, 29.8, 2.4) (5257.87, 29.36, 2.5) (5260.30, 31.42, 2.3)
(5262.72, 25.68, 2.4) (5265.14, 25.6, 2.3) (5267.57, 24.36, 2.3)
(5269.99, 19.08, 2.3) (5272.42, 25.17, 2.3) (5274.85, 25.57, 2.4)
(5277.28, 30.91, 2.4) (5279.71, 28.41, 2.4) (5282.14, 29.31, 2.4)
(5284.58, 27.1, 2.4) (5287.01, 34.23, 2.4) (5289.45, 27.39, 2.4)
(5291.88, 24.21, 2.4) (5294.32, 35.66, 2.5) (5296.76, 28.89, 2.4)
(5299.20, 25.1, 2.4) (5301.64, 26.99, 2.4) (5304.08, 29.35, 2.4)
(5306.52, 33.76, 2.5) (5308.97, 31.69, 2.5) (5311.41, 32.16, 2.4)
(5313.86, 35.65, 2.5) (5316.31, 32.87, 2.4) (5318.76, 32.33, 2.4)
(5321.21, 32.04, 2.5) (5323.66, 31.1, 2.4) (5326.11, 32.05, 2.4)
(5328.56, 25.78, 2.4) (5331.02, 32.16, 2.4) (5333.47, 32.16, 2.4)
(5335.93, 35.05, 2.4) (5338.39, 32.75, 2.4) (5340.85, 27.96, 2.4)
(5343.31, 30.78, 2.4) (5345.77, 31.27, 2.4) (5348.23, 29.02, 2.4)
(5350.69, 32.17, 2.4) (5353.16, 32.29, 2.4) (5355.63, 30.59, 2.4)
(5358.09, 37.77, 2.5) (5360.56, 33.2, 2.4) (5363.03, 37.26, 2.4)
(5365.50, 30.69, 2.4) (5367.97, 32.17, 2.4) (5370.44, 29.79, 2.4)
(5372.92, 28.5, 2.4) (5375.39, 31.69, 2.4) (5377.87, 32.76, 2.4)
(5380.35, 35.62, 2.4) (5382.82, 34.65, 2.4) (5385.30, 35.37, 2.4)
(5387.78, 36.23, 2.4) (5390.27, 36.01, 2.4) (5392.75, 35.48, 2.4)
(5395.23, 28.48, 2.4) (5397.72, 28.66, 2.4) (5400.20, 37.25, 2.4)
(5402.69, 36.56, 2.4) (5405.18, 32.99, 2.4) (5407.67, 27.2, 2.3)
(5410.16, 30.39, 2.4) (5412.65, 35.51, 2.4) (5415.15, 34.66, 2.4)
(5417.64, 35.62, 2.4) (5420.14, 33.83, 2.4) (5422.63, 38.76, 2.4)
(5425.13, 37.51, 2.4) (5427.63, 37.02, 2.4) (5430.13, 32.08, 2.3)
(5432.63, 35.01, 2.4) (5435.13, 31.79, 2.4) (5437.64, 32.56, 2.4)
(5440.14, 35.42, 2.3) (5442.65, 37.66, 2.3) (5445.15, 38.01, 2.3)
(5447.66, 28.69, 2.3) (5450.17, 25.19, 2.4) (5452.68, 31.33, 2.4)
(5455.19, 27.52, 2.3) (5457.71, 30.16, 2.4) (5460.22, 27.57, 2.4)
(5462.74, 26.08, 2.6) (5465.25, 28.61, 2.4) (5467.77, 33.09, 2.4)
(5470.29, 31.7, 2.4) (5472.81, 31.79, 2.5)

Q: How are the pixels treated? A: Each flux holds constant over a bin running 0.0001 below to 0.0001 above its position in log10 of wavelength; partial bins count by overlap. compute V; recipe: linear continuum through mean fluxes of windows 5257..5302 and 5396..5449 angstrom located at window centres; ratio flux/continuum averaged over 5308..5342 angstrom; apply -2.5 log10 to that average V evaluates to -0.08 mag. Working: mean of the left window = 27.6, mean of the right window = 34.1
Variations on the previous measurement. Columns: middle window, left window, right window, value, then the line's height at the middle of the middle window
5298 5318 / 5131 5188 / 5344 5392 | -0.071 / 29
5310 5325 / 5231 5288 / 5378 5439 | -0.096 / 29.9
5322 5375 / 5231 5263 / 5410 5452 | -0.016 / 31.2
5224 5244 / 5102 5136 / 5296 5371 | -0.065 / 25.5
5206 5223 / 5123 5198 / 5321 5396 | 0.002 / 22.6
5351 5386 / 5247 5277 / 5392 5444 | -0.049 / 31.5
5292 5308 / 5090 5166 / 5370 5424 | -0.034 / 28.7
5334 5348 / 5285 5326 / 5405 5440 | 0.013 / 31.8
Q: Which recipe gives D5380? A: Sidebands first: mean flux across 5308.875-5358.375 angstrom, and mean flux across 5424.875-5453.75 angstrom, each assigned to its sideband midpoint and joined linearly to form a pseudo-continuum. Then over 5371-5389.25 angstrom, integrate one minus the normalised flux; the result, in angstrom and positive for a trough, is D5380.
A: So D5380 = -0.5 angstrom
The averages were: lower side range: 31.8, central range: 33.4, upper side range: 33.4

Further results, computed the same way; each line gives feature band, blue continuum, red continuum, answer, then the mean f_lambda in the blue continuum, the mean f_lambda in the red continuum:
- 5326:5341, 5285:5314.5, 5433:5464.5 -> -0.4 angstrom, 30.2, 31.1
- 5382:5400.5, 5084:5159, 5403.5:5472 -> -2.0 angstrom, 19.7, 32.5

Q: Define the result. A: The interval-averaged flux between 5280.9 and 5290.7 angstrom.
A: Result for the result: 29.5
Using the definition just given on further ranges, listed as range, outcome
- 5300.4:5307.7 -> 30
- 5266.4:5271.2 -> 21.7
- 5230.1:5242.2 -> 28.2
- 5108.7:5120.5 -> 20.2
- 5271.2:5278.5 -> 27.2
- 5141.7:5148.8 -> 21.9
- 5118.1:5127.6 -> 17.3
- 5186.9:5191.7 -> 20.8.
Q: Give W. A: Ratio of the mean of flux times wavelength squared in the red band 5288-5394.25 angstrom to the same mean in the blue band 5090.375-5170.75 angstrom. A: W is 1.74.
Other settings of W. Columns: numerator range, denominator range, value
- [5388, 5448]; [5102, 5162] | 1.92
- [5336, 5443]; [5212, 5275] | 1.33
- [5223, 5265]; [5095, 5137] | 1.52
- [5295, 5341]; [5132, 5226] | 1.62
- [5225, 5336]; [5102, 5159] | 1.54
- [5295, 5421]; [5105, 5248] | 1.65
